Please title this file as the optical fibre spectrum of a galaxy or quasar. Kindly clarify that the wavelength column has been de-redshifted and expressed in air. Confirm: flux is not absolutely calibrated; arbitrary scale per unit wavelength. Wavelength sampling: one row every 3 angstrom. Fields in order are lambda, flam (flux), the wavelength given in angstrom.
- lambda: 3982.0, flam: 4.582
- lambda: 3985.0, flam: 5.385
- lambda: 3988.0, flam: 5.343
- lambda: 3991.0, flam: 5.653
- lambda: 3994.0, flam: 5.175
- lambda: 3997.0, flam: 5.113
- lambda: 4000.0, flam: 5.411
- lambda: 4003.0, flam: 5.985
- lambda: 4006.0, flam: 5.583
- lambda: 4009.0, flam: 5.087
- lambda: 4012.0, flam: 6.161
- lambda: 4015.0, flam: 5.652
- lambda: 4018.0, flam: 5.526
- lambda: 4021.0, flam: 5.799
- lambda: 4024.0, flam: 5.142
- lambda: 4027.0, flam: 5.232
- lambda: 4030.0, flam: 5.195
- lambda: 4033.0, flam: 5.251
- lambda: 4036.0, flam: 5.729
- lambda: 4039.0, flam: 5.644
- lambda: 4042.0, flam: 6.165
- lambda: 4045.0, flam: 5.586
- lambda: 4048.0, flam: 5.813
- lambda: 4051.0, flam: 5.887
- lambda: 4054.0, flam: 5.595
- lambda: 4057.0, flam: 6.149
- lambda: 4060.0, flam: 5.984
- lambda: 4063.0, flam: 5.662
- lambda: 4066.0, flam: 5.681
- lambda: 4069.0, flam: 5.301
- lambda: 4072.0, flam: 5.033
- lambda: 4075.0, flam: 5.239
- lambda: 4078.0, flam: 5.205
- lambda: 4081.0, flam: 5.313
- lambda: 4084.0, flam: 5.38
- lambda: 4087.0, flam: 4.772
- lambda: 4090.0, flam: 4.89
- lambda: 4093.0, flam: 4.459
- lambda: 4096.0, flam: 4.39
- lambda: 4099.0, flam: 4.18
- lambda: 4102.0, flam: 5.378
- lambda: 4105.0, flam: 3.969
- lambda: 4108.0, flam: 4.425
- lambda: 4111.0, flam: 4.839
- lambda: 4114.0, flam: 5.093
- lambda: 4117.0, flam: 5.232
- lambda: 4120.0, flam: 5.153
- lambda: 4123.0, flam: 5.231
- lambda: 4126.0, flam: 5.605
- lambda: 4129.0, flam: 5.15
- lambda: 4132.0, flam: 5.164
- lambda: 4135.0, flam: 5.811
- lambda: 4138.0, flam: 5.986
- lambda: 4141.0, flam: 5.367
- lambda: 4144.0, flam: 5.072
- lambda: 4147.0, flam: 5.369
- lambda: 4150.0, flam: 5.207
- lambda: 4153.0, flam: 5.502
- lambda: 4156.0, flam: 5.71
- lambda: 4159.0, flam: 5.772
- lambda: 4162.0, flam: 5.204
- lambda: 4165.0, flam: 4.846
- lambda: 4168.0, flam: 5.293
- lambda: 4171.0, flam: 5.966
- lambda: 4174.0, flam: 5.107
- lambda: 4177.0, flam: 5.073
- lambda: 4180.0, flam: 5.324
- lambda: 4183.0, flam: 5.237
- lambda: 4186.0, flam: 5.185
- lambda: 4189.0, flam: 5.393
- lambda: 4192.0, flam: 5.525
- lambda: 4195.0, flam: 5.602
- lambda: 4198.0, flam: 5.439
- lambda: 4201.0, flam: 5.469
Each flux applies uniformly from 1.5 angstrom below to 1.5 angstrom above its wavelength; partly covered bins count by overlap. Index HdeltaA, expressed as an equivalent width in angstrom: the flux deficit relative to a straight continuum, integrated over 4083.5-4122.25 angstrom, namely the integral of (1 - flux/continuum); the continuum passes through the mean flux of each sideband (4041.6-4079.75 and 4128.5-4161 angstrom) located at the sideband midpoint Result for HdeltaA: 5.38 angstrom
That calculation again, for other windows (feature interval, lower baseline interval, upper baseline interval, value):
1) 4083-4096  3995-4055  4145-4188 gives 1.6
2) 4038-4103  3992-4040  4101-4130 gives -1.6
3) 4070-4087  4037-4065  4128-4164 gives 1.5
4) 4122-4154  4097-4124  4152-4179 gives -1.9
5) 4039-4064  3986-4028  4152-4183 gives -1.8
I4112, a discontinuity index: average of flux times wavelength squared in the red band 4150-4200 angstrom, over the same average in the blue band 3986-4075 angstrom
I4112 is 1.04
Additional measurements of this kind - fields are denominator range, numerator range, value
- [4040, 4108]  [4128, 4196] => 1.07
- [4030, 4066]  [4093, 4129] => 0.87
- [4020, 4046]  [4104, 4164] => 1.00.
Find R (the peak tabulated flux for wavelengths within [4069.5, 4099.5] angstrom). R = 5.38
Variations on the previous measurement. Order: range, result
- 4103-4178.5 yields 5.986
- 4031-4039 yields 5.729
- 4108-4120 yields 5.232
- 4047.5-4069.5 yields 6.149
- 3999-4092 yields 6.165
